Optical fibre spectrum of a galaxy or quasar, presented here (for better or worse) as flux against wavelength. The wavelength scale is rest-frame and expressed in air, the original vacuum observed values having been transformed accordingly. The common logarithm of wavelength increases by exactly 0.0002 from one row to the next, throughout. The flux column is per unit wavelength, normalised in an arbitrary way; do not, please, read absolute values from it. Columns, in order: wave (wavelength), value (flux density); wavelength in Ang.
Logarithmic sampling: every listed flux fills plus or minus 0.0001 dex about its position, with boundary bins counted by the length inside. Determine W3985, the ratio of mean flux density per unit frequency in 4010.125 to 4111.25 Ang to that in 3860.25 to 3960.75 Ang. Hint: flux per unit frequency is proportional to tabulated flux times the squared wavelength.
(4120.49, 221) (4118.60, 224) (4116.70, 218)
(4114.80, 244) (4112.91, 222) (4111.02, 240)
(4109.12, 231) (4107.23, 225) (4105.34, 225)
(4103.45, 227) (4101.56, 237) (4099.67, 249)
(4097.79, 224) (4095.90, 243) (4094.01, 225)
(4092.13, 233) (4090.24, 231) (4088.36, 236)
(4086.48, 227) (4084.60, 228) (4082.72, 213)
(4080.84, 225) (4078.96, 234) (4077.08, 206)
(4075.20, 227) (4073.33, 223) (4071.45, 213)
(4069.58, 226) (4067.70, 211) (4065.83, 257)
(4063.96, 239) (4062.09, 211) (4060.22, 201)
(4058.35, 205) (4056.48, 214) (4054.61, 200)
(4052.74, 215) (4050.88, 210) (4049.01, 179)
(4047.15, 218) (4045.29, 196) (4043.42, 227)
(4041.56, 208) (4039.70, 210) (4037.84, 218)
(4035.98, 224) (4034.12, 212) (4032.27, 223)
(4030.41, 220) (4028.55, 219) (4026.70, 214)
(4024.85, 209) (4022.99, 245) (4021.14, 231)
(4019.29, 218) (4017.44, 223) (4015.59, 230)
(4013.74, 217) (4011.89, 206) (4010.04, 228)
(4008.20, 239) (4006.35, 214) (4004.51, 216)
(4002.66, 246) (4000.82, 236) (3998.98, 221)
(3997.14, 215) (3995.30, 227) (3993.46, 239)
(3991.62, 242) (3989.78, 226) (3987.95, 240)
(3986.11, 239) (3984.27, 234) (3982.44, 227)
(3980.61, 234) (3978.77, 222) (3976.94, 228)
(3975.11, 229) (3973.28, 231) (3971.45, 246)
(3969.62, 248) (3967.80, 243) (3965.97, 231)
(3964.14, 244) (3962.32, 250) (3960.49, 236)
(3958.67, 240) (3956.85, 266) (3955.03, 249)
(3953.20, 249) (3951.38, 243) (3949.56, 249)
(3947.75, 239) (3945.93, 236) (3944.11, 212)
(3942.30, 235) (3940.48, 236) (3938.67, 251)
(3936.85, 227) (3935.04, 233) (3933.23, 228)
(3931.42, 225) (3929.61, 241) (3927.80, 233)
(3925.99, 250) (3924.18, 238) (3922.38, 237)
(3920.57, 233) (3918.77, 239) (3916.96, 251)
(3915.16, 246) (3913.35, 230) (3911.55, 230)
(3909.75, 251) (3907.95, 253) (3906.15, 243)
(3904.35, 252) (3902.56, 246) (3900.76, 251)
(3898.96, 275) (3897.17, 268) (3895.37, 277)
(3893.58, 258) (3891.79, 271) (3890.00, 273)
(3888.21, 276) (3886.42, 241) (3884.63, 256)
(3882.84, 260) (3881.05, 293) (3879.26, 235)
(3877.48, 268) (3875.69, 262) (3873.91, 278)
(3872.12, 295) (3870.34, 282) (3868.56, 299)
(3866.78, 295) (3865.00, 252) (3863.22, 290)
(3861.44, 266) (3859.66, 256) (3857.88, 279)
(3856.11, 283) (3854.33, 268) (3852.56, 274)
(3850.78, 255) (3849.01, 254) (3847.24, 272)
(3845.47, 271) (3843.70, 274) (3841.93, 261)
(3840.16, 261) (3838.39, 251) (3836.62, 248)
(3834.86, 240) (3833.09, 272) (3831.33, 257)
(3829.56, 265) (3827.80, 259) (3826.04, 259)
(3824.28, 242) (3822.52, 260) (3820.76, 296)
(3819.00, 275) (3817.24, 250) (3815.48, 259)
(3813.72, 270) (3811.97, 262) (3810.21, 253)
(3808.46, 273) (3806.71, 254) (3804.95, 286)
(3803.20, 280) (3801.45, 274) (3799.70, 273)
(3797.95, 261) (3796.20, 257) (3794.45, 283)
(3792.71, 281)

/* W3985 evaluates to 0.95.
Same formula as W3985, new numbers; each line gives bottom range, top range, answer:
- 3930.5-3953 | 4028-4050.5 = 0.95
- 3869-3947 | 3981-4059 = 0.93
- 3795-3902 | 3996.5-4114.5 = 0.93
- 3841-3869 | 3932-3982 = 0.92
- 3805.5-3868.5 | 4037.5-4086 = 0.91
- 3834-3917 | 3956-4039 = 0.93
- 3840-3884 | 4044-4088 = 0.89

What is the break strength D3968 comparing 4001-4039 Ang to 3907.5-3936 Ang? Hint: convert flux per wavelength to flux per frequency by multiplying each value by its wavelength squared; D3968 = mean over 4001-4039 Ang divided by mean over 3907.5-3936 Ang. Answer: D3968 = 1.0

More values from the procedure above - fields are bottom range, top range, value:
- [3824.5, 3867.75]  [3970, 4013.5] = 0.93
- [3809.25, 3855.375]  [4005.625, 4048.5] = 0.92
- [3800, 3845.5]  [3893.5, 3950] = 0.97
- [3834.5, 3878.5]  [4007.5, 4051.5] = 0.88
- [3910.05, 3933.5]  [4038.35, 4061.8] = 0.93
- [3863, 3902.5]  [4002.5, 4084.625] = 0.88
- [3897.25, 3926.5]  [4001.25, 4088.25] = 0.95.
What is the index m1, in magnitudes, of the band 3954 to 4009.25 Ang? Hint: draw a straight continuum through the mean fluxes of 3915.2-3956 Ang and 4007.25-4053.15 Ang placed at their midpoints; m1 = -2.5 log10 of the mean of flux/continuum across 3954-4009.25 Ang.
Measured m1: -0.03 mag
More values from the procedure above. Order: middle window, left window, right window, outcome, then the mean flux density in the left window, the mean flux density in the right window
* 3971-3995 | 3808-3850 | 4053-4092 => 0.01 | 262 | 221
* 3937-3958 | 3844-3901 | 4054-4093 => 0.05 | 270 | 222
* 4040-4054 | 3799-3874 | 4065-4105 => 0.13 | 268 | 228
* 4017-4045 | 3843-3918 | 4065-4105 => 0.09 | 264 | 228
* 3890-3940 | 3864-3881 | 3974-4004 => 0.06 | 275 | 231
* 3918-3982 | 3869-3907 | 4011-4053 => 0.03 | 265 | 216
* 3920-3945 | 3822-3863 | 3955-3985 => 0.05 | 263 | 238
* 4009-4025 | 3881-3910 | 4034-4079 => 0.01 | 261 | 215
